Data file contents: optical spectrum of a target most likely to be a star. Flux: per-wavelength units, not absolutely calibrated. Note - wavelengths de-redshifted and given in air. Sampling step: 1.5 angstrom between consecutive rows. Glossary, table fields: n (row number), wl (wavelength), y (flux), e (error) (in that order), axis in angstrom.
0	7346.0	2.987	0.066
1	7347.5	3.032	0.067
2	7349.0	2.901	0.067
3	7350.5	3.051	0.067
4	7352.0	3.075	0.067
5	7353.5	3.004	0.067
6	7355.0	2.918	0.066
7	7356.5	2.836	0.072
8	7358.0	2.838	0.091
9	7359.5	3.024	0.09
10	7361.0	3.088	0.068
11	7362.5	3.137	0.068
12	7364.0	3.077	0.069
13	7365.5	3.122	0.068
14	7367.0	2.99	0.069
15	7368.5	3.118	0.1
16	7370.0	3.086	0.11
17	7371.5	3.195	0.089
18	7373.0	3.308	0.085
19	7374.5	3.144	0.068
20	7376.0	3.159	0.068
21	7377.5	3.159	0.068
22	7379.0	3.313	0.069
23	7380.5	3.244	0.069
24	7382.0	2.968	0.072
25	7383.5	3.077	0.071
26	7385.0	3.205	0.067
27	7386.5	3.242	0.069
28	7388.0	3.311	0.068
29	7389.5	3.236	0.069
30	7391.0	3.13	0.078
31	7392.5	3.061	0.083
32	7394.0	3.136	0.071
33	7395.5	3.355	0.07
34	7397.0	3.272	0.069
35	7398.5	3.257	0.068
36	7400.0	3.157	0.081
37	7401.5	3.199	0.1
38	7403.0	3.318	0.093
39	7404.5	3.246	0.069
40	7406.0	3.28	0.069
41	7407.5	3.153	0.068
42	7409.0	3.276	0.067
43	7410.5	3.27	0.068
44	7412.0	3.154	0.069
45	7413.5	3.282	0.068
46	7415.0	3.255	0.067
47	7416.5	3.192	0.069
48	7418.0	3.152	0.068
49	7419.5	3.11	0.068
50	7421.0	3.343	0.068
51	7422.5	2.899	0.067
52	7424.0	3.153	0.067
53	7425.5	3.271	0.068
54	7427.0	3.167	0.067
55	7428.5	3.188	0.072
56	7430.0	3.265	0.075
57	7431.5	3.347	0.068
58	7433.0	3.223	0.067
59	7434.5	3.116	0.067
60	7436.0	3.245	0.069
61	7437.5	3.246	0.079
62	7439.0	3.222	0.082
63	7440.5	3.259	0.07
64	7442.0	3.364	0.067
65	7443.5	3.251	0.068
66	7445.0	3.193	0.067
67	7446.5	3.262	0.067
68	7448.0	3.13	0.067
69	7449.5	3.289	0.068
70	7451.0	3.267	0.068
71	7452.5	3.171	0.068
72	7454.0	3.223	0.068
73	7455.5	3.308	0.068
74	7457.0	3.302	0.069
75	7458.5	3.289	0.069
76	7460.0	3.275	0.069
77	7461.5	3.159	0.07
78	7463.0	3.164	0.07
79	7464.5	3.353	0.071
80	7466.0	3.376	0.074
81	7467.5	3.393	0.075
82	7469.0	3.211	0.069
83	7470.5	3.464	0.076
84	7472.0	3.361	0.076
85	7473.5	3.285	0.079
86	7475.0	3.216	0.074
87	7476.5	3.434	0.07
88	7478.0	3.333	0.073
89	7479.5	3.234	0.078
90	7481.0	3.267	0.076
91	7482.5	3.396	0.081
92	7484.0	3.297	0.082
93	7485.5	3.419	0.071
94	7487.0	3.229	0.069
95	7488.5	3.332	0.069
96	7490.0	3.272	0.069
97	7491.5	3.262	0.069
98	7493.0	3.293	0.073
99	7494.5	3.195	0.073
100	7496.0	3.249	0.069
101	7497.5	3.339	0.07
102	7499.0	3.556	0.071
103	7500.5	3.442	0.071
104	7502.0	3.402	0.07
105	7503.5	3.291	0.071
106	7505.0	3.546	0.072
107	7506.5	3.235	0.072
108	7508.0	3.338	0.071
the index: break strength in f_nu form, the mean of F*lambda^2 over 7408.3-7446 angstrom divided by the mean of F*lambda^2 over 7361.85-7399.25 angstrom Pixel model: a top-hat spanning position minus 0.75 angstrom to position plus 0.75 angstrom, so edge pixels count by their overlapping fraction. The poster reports 1.0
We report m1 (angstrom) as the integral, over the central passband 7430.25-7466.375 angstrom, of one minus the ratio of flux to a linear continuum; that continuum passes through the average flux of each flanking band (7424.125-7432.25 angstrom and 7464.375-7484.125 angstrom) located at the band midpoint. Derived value 0.3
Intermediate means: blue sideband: 3.24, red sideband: 3.33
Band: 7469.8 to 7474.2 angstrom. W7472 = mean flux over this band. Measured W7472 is 3.37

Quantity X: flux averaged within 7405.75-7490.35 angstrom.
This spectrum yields 3.26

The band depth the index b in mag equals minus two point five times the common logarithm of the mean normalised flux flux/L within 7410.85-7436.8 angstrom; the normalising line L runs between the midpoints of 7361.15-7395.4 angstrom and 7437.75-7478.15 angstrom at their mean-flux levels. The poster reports 0.01 mag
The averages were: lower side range 3.16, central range 3.2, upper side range 3.28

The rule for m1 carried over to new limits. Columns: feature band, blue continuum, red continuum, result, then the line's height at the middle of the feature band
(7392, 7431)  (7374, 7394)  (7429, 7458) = 0.0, 3.21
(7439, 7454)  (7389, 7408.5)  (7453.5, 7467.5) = 0.1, 3.27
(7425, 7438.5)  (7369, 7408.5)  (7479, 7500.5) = 0.1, 3.25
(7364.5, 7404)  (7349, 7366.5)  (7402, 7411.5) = -0.5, 3.14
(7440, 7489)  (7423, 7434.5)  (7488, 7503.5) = -0.1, 3.28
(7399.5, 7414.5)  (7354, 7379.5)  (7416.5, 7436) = -0.4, 3.16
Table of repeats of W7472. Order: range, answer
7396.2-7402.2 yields 3.22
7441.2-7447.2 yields 3.27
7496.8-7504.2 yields 3.41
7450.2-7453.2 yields 3.22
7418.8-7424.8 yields 3.13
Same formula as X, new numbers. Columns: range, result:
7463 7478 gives 3.33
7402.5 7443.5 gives 3.22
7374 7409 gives 3.2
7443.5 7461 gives 3.25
